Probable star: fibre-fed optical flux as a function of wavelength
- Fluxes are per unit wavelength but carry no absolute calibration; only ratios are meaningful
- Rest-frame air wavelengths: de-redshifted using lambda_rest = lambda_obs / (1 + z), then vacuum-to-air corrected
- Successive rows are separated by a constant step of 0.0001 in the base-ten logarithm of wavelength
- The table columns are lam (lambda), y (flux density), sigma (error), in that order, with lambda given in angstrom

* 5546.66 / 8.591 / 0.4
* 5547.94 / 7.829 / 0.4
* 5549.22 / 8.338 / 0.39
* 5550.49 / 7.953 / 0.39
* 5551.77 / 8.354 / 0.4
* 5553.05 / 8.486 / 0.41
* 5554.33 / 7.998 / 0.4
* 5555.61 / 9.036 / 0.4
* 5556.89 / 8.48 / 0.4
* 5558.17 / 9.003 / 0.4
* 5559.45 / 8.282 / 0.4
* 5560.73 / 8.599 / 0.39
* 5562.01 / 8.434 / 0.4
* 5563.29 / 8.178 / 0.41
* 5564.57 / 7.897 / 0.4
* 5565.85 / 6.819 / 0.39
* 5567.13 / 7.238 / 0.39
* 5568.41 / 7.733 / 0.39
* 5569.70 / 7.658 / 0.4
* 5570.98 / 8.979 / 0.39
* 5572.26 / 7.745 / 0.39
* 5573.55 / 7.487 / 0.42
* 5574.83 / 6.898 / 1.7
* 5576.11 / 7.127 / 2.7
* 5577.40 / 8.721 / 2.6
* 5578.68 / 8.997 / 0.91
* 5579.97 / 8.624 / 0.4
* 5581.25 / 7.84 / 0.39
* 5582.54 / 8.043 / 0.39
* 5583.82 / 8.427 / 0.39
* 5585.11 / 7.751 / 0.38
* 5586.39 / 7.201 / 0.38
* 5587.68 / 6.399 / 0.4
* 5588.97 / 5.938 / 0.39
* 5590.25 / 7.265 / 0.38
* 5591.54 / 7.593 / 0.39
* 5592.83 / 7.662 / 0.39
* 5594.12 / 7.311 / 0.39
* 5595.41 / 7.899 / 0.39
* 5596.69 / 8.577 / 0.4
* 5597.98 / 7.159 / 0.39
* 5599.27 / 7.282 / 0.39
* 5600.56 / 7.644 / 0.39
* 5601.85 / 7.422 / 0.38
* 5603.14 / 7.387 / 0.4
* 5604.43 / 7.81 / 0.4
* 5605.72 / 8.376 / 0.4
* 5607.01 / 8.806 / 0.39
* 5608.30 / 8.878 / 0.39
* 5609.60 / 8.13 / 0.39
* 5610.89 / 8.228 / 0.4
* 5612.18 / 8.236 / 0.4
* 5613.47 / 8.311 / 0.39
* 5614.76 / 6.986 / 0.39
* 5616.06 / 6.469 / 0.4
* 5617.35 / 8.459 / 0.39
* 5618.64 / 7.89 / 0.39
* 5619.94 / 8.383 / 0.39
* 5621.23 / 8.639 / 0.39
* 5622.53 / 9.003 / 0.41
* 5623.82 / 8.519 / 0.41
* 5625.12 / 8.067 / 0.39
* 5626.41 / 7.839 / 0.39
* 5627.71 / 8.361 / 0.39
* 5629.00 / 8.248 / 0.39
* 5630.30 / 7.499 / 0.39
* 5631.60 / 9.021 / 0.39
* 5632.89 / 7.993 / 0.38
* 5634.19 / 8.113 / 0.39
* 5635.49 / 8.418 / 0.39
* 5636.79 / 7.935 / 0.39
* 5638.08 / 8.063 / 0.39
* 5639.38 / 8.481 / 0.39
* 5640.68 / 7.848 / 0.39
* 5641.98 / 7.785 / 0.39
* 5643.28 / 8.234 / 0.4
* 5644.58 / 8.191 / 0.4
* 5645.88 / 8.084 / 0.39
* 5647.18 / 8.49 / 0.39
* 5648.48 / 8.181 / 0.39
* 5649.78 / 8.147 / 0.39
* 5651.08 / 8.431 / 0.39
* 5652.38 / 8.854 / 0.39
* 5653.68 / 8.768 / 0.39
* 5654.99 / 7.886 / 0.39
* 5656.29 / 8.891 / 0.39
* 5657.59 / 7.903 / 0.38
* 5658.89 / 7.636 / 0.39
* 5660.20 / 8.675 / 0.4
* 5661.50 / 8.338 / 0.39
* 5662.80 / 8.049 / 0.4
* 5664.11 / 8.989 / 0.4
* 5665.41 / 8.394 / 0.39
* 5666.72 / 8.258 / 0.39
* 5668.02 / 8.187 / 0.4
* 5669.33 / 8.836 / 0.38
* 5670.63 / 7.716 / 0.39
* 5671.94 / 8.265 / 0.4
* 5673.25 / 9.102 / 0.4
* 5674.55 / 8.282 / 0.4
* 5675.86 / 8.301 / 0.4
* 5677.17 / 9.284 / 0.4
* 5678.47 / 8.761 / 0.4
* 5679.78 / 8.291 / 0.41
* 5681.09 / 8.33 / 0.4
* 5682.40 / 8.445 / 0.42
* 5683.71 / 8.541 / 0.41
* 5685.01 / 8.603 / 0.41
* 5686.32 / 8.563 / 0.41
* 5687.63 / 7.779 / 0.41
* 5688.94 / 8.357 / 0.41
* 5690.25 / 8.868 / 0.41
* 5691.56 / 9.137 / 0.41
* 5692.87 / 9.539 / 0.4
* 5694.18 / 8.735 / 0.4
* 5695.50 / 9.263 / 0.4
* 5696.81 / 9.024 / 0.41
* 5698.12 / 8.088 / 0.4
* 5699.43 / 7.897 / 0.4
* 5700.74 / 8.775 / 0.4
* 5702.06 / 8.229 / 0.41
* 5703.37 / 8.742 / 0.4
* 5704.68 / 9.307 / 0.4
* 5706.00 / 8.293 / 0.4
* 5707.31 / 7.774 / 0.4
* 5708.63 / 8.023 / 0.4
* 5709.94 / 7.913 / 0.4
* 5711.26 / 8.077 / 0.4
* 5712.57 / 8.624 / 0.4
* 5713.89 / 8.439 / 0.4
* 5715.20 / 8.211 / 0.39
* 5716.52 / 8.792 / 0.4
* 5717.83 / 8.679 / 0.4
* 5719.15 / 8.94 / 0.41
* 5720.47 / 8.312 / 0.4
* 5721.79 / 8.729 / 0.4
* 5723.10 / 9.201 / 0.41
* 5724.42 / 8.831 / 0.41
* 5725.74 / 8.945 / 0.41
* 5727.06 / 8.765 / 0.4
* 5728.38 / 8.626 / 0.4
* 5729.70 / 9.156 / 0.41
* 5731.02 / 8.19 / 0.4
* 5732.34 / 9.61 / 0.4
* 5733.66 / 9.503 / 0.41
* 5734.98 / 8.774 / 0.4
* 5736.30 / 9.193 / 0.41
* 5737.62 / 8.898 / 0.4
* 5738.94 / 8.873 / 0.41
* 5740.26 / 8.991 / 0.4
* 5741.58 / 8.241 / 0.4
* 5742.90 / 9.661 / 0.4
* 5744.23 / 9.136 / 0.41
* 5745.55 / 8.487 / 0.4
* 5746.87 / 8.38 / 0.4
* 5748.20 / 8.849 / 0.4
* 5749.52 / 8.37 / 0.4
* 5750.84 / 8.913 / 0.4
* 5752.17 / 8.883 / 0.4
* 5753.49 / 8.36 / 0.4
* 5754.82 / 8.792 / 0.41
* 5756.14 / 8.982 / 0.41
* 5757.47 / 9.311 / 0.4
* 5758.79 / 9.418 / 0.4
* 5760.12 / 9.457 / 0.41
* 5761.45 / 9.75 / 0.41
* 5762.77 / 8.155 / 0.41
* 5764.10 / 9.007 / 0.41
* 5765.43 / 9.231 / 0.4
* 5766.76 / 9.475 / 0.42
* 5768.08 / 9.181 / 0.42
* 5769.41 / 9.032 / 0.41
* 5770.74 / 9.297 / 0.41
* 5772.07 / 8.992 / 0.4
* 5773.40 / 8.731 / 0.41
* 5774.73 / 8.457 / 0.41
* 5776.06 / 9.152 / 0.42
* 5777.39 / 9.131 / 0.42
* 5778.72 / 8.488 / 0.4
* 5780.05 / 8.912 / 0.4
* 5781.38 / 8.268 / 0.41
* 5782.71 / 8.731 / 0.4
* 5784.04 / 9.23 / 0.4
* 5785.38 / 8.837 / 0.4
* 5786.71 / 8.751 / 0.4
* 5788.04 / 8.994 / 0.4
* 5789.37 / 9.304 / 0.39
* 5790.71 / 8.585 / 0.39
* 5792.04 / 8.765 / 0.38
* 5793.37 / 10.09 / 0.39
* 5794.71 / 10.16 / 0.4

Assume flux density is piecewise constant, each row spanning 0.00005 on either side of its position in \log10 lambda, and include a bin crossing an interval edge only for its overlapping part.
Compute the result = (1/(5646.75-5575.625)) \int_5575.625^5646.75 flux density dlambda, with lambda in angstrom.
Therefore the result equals 7.96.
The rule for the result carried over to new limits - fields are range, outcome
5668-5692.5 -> 8.53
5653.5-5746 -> 8.6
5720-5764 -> 8.91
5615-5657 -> 8.21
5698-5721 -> 8.4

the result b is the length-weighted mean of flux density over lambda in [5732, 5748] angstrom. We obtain 8.96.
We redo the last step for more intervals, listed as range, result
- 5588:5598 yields 7.41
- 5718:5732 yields 8.78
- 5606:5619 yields 8.05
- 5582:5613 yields 7.73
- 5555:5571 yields 8.15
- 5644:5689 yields 8.4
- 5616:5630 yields 8.23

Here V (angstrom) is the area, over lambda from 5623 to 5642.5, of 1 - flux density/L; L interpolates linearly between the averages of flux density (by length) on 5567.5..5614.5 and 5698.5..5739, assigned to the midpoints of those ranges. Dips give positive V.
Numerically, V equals -0.2 angstrom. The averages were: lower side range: 7.81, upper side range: 8.65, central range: 8.16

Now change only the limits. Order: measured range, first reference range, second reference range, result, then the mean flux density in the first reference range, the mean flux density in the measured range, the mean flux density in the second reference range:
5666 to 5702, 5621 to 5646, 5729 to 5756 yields -0.18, 8.21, 8.56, 8.87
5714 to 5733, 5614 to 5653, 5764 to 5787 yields -0.27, 8.15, 8.77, 8.94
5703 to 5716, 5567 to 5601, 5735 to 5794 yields 0.34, 7.68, 8.33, 8.95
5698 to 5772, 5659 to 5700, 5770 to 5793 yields -0.57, 8.53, 8.79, 8.88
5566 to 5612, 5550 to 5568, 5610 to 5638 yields 2.19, 8.19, 7.77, 8.13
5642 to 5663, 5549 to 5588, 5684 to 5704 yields 0.38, 8.03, 8.29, 8.64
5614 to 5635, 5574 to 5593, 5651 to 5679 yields -0.14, 7.63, 8.1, 8.45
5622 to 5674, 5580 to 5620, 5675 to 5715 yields -0.98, 7.74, 8.29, 8.53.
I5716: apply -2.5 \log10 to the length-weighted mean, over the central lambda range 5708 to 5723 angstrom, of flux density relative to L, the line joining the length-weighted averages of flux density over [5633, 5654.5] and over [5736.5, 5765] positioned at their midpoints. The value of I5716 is 0.03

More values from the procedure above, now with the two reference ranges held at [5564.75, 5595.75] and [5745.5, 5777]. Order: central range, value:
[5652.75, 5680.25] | -0.021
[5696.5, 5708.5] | 0.014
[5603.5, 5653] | -0.027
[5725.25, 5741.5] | -0.023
